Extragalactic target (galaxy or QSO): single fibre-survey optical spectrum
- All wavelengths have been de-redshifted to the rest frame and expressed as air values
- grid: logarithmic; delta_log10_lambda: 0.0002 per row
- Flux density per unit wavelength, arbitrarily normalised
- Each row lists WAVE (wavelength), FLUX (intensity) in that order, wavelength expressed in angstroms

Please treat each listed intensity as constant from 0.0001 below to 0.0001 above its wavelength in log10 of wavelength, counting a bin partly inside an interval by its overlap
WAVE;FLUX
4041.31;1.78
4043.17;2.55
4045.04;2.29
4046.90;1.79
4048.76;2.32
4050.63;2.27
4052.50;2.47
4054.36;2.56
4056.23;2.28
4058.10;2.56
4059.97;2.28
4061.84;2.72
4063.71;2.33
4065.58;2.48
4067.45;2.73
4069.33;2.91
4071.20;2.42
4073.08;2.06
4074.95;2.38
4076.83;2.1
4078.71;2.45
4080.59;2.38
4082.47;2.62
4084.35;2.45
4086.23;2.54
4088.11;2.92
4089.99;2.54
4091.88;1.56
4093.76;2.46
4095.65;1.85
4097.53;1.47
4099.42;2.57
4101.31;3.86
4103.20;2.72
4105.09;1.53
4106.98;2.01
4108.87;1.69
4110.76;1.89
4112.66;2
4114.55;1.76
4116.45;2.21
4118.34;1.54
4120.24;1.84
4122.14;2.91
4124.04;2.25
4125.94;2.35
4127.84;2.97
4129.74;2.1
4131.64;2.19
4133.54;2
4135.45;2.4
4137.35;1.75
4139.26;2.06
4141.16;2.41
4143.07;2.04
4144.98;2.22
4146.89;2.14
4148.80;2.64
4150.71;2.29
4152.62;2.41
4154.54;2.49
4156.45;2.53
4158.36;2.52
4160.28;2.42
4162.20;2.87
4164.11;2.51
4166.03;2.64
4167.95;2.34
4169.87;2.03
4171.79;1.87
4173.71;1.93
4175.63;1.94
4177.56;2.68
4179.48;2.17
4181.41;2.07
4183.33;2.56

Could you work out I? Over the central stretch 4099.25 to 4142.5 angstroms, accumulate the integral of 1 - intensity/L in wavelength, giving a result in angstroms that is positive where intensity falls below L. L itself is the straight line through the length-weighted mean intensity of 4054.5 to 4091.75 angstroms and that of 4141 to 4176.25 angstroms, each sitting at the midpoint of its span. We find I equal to 3.2 angstroms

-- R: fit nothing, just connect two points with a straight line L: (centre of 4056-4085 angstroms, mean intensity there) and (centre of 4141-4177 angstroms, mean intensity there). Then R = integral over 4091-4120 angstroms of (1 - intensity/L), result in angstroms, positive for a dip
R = 4.0 angstroms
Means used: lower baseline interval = 2.45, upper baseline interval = 2.33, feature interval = 2.07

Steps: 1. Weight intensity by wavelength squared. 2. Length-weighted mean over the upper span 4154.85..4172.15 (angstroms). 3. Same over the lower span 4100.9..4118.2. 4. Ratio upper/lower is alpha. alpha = 1.2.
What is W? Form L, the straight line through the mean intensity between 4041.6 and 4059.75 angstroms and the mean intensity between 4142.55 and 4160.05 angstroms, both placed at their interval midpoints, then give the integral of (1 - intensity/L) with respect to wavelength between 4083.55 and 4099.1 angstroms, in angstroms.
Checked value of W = 0.7 angstroms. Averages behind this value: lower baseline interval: 2.32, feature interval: 2.24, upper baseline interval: 2.37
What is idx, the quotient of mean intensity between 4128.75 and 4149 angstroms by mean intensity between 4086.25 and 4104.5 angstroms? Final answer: 0.9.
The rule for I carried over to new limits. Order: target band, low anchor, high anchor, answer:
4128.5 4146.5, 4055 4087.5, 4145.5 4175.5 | 1.8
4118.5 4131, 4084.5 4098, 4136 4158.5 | -0.4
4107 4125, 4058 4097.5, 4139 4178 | 2.7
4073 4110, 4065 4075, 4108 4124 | -0.7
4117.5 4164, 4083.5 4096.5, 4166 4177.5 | -2.3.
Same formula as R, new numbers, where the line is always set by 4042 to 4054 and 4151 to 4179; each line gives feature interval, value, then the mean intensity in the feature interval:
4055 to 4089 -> -2.62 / 2.48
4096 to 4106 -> -0.34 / 2.4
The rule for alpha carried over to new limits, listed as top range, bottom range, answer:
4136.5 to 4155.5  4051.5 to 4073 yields 0.94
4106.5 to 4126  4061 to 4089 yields 0.83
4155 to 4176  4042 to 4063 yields 1.05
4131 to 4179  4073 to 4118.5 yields 1.06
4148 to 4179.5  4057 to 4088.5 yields 1.00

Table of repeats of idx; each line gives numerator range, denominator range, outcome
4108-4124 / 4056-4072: 0.79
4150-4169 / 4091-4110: 1.15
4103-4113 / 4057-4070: 0.75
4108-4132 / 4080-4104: 0.87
